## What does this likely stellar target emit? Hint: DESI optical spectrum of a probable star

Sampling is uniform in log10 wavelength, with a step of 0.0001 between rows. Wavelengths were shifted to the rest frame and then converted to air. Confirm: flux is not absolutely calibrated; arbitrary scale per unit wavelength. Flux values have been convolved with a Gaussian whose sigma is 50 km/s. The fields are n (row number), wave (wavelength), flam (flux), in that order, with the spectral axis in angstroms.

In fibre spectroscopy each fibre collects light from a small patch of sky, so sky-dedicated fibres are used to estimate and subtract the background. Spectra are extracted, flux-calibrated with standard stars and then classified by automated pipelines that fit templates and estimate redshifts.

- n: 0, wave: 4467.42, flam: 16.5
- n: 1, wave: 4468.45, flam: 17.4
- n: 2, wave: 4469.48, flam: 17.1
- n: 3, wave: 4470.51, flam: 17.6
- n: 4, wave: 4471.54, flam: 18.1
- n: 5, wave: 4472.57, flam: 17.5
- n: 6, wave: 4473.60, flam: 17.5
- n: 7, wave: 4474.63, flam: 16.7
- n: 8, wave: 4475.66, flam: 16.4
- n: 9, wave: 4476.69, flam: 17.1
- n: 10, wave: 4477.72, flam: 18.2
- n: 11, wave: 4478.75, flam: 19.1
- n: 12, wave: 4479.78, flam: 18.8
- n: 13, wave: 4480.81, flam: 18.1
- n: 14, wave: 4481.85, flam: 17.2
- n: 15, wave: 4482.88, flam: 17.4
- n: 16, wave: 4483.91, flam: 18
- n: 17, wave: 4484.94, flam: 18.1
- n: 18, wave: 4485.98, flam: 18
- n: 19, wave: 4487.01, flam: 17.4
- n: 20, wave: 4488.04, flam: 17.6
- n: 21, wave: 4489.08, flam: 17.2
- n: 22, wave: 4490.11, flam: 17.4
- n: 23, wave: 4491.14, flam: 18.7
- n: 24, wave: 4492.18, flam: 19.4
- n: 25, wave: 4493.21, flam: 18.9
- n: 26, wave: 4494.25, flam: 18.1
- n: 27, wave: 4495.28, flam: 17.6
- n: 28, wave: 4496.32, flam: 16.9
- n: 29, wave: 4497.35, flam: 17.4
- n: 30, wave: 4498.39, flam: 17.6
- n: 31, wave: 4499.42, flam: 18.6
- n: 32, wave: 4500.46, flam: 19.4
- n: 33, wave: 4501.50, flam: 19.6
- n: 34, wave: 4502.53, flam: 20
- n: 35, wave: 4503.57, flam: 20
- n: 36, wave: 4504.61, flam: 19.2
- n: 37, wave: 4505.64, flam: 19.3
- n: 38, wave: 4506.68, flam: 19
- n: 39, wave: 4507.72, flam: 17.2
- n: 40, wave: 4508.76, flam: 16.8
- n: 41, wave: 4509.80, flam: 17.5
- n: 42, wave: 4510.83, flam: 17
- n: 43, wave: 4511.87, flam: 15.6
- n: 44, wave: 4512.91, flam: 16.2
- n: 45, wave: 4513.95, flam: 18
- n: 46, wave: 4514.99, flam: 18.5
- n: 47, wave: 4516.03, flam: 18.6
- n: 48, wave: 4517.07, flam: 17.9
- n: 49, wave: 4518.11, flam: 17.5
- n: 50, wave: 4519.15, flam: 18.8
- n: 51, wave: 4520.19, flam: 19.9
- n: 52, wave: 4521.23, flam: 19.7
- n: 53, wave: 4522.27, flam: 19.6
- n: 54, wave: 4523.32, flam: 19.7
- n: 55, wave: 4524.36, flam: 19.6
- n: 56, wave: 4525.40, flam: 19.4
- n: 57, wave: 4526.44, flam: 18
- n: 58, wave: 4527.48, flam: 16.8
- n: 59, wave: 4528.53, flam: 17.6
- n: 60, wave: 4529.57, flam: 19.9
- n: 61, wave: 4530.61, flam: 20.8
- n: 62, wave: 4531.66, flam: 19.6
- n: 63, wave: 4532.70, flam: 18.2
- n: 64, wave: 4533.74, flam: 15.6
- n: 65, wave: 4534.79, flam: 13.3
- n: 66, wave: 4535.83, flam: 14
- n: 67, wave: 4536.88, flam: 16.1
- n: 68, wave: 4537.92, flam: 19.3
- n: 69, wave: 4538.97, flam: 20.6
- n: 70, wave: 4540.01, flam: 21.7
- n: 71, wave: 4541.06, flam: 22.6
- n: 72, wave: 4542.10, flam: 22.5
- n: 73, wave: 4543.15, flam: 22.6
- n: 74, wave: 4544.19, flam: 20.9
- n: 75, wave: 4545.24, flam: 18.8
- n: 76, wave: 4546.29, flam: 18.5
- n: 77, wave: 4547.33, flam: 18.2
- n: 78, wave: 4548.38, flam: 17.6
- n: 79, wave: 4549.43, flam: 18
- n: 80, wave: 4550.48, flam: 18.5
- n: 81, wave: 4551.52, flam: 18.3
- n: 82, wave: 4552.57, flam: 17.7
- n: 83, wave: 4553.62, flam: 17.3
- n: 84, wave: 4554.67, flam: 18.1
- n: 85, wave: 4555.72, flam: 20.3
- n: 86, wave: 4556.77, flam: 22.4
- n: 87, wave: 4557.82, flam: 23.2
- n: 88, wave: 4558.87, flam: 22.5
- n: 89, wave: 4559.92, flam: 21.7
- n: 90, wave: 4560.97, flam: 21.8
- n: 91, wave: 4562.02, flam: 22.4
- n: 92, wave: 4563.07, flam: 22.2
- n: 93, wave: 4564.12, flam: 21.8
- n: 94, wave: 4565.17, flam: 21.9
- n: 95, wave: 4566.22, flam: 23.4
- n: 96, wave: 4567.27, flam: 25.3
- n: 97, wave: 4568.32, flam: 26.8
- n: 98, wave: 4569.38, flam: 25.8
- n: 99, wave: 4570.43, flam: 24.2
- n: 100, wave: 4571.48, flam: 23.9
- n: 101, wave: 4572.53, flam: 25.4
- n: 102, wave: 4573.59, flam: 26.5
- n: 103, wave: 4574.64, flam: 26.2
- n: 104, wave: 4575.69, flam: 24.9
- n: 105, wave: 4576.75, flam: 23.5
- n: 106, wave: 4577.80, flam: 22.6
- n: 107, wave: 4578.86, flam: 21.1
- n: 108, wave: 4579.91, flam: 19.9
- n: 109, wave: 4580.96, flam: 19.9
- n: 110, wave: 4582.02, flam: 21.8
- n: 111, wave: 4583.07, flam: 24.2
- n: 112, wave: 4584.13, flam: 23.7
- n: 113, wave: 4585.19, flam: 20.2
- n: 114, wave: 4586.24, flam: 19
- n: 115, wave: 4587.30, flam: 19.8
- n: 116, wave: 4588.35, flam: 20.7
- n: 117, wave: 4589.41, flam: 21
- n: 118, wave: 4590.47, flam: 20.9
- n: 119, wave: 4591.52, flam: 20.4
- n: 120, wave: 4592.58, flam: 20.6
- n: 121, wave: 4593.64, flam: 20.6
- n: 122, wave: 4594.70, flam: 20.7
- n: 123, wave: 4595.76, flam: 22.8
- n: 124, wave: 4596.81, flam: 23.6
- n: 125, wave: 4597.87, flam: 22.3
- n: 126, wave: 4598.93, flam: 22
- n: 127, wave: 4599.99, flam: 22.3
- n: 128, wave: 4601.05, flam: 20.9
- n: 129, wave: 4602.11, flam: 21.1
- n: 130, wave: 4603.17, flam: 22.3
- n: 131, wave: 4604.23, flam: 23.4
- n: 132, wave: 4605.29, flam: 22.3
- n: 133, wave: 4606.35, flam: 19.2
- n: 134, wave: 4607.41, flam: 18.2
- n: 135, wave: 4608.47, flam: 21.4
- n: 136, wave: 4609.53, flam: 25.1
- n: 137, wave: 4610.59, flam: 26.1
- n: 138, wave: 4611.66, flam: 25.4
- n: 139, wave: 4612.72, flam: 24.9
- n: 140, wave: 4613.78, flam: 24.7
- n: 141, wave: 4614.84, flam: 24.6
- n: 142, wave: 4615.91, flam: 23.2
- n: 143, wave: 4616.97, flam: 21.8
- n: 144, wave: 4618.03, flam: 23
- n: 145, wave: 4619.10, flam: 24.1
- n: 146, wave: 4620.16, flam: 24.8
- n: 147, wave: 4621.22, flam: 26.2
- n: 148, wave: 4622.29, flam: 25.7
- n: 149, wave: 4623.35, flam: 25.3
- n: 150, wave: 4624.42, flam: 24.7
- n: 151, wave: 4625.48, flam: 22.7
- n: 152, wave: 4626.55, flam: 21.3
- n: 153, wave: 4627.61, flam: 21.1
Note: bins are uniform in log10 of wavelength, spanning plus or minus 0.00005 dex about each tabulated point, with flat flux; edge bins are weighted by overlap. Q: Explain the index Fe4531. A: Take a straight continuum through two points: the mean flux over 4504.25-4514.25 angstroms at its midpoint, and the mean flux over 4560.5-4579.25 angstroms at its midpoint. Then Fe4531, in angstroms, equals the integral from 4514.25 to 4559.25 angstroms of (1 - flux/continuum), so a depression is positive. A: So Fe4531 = 3.0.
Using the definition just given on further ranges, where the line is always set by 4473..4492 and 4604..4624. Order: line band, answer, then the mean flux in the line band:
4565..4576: -1.7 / 25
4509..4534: 1.5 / 18.3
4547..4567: 0.6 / 20.5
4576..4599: 1.0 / 21.4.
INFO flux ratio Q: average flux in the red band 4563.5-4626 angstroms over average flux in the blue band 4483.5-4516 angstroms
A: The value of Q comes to 1.27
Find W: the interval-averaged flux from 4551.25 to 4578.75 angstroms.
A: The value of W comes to 22.7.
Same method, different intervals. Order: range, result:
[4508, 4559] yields 18.7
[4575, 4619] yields 22.1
